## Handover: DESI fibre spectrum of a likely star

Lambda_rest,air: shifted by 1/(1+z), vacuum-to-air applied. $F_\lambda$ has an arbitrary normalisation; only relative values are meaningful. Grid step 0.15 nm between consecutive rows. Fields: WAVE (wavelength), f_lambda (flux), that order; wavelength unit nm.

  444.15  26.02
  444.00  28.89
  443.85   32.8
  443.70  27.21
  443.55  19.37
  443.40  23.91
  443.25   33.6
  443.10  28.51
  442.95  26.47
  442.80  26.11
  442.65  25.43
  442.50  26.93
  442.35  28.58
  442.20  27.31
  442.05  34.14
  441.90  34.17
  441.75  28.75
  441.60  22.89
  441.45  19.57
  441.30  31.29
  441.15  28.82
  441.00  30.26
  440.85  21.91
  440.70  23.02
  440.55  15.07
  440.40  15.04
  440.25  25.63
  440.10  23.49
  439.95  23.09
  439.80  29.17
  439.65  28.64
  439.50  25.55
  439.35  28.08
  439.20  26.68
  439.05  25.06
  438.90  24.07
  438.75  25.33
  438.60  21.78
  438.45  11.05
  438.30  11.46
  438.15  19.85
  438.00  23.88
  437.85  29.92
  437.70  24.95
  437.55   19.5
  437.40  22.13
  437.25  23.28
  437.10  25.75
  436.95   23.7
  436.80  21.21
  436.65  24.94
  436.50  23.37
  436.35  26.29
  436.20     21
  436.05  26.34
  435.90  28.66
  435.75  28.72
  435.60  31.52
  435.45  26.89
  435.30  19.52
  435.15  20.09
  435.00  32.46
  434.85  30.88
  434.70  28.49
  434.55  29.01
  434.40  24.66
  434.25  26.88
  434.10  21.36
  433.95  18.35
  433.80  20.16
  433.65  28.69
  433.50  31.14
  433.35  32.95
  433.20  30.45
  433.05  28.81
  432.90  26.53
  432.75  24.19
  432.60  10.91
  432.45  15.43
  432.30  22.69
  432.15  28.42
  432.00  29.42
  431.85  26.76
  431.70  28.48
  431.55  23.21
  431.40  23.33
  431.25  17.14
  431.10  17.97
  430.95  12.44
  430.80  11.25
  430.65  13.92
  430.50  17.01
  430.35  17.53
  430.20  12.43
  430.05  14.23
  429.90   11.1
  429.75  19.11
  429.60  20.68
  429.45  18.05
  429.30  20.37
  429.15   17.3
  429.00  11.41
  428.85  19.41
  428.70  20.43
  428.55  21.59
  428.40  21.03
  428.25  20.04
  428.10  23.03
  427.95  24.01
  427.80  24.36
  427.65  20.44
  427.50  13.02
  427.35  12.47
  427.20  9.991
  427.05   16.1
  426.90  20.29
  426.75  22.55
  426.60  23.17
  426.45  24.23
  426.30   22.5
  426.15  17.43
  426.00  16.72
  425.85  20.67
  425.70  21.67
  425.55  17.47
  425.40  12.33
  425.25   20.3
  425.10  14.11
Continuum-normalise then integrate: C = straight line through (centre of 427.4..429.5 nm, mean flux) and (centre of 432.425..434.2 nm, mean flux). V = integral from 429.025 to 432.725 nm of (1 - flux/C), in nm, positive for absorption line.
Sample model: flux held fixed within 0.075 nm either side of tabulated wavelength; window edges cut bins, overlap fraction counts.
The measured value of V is 0.558 nm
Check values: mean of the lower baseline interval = 19.5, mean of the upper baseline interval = 24.4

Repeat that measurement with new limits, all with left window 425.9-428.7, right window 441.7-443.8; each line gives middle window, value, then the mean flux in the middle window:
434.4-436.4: -0.24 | 26.8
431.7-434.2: -0.25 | 24.9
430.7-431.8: 0.13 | 19.2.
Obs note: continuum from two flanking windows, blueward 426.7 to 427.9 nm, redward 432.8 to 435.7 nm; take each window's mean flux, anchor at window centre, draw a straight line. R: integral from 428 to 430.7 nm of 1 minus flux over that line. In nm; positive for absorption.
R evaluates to 0.30 nm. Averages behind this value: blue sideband 17.4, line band 17.8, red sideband 26.8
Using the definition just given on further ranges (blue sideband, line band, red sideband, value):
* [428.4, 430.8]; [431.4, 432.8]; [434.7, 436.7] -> -0.18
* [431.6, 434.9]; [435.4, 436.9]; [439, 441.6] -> -0.04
